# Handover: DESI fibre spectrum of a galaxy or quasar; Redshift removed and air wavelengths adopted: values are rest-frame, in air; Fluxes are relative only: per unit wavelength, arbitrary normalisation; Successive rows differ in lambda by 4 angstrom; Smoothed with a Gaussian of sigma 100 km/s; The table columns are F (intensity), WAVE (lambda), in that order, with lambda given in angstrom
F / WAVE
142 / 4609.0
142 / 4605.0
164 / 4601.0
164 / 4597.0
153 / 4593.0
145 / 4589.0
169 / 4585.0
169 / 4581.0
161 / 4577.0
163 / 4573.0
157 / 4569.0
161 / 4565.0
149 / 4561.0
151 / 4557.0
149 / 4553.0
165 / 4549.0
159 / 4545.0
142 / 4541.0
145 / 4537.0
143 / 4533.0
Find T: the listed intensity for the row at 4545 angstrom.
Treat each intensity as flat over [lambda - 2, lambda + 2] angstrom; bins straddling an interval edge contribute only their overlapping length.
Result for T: 159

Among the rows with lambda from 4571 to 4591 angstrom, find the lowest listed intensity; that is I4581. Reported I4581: 145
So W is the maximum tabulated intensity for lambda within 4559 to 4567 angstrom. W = 161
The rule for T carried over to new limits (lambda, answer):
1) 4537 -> 145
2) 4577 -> 161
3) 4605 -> 142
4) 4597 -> 164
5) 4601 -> 164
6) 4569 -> 157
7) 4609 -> 142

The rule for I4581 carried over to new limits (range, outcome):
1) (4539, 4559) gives 142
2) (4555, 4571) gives 149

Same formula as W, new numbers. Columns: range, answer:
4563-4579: 163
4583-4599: 169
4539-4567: 165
